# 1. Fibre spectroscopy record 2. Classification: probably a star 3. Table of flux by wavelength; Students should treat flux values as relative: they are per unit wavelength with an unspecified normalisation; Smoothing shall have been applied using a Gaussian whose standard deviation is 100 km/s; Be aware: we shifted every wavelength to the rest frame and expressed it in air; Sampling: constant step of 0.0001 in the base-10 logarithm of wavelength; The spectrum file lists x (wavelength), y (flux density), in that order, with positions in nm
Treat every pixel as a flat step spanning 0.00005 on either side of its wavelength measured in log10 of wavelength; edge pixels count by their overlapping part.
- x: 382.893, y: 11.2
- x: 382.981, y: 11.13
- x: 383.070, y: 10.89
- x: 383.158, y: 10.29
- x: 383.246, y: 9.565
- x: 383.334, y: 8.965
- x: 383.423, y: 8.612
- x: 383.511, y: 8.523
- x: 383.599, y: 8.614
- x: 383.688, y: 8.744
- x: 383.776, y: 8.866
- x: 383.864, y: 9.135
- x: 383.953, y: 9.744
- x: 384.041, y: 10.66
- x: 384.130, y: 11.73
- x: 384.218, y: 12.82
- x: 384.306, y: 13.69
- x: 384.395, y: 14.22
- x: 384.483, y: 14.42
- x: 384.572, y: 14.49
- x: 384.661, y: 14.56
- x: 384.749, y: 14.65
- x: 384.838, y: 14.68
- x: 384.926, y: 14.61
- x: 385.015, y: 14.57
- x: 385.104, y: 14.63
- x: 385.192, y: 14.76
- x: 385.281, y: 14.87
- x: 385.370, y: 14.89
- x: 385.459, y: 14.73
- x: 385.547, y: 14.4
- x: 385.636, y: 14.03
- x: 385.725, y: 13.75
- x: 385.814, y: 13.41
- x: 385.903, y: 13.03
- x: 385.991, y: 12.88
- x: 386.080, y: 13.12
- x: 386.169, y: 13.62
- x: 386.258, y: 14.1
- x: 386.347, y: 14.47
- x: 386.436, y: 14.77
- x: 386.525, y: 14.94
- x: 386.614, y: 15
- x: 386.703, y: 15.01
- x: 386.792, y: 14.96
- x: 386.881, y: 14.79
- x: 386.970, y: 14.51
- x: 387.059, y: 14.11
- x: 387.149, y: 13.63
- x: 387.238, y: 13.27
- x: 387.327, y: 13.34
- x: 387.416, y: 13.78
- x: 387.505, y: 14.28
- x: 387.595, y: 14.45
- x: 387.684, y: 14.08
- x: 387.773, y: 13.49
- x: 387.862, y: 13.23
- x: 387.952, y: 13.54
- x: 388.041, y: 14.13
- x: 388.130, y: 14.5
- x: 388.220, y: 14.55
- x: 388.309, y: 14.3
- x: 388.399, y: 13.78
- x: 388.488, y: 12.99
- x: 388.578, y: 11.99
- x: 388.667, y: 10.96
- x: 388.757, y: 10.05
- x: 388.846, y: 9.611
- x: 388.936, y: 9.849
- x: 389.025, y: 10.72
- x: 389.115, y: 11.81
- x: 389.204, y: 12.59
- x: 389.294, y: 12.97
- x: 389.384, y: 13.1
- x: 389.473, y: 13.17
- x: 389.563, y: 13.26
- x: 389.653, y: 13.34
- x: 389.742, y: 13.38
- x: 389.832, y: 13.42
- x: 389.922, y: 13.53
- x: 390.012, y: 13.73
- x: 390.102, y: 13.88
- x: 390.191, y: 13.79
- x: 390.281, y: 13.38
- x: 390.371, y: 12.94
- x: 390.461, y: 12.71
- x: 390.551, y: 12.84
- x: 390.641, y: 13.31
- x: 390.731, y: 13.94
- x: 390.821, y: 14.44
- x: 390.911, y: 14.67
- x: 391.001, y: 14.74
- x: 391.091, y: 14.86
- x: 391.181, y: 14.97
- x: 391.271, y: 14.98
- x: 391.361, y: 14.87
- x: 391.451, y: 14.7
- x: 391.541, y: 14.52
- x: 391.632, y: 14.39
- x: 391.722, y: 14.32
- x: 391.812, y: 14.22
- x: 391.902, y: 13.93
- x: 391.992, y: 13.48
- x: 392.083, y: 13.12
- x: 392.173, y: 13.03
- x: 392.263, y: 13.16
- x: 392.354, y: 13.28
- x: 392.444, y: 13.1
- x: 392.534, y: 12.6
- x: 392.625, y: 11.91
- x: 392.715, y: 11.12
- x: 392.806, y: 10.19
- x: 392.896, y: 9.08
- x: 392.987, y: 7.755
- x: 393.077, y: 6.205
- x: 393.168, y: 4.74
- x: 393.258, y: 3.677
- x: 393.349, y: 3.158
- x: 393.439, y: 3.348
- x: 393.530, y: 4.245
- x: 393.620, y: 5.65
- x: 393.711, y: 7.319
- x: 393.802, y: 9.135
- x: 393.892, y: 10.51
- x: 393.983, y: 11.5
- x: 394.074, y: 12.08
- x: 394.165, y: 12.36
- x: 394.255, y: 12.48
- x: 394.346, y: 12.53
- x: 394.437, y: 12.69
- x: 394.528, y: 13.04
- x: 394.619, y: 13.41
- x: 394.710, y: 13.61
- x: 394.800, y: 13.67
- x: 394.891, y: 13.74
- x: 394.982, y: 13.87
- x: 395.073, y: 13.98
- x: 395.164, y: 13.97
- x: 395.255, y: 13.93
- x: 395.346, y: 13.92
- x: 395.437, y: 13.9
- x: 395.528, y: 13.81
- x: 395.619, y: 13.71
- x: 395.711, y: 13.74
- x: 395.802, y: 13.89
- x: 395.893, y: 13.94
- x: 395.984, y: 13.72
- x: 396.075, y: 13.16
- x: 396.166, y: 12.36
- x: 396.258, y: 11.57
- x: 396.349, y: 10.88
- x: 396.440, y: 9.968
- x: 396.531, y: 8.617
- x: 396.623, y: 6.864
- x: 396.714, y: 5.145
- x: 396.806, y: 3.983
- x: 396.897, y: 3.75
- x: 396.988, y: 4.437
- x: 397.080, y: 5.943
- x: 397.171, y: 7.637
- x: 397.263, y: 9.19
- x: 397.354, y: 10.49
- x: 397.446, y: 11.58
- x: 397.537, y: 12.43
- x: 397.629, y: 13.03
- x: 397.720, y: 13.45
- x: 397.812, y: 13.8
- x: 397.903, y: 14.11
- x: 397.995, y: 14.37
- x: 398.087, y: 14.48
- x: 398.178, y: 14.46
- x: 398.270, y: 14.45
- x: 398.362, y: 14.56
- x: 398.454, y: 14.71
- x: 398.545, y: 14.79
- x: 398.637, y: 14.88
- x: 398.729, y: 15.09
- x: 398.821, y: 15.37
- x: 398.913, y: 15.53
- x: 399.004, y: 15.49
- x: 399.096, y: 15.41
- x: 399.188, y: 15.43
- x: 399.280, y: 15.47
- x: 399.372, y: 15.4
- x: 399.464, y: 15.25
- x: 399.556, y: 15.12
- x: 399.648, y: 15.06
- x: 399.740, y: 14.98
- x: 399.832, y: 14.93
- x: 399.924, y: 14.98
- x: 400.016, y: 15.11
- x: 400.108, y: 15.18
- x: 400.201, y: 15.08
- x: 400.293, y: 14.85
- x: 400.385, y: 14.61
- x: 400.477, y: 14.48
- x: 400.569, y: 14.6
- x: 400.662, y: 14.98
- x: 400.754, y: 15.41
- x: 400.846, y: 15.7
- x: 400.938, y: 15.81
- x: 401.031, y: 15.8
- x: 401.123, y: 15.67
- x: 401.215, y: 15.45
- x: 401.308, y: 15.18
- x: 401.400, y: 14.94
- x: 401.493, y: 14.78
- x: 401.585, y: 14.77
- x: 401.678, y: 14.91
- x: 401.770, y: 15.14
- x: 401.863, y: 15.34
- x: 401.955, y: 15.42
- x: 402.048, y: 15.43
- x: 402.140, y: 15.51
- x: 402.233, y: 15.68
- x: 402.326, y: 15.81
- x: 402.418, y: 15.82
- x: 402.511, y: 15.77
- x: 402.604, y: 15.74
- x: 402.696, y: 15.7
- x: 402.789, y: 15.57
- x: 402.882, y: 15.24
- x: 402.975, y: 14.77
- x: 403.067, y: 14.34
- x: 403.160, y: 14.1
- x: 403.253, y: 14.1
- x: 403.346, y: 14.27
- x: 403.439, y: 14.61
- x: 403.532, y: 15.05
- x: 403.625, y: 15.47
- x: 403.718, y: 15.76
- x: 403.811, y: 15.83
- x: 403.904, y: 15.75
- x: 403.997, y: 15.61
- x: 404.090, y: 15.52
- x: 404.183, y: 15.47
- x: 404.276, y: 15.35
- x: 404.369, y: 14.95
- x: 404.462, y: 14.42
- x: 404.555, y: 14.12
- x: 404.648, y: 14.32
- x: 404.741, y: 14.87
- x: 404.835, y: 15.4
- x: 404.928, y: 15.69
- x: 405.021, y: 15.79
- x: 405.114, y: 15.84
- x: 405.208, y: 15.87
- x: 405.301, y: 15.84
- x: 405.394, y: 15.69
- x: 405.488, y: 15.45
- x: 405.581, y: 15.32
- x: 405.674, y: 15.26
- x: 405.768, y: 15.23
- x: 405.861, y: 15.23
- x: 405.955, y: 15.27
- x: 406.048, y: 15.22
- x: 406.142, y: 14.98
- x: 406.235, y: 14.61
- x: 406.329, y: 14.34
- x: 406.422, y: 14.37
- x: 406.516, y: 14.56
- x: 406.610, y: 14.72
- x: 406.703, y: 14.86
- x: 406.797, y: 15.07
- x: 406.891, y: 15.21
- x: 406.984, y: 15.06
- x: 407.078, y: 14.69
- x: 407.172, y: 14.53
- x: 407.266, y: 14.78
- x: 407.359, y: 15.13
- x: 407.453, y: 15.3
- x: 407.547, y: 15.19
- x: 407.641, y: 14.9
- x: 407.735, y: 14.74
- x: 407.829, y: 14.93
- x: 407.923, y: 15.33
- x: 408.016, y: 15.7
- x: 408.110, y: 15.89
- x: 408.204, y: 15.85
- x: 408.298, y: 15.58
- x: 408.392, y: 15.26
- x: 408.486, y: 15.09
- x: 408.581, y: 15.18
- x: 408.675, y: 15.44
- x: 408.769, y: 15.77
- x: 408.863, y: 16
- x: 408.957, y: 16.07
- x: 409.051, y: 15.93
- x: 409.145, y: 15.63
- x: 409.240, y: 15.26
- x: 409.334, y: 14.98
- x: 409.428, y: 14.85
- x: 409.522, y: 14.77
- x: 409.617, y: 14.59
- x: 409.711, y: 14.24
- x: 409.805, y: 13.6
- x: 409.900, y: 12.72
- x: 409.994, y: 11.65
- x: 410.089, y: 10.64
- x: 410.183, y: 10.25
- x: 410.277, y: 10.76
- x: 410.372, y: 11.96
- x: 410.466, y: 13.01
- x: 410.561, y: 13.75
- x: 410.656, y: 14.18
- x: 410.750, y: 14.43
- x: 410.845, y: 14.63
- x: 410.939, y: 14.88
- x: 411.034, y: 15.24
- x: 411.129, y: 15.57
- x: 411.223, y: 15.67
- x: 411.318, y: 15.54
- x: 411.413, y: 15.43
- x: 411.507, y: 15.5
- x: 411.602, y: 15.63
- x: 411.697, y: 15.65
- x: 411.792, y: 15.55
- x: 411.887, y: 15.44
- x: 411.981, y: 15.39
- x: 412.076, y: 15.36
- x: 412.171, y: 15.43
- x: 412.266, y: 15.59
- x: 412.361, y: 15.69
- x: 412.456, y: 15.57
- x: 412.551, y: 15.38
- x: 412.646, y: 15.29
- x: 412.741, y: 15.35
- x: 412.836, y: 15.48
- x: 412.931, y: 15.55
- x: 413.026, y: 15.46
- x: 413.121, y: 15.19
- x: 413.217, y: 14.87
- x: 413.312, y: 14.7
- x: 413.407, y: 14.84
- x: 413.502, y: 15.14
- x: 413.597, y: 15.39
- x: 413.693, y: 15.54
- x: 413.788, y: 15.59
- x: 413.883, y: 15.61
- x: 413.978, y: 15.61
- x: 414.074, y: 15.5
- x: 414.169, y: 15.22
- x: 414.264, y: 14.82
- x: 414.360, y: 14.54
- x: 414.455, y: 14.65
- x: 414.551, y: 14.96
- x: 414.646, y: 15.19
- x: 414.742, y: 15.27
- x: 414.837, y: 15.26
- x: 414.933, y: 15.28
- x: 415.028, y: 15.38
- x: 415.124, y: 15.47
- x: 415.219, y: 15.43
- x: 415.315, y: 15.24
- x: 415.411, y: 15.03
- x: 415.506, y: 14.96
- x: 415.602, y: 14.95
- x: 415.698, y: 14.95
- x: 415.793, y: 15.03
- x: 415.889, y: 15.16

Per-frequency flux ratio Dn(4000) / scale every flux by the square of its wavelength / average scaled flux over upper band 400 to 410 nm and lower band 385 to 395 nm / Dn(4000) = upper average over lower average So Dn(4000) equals 1.29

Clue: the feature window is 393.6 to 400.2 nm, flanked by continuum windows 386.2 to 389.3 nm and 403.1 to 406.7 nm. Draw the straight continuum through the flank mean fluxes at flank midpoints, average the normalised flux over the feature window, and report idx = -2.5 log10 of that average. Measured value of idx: 0.14 mag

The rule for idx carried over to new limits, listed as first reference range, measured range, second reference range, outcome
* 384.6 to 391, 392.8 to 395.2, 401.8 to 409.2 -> 0.391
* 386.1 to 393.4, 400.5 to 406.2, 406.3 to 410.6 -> -0.087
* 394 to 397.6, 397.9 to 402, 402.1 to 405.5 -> -0.129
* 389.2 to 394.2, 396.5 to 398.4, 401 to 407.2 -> 0.287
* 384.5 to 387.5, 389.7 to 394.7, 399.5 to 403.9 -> 0.229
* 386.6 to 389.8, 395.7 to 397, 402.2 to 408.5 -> 0.401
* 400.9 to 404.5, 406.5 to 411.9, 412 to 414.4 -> 0.043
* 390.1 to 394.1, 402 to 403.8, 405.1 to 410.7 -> -0.114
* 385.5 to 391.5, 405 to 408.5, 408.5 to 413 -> -0.050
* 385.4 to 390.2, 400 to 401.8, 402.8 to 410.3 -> -0.049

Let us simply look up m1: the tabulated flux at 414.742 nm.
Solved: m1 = 15.27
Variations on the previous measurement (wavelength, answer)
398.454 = 14.71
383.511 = 8.523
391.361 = 14.87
